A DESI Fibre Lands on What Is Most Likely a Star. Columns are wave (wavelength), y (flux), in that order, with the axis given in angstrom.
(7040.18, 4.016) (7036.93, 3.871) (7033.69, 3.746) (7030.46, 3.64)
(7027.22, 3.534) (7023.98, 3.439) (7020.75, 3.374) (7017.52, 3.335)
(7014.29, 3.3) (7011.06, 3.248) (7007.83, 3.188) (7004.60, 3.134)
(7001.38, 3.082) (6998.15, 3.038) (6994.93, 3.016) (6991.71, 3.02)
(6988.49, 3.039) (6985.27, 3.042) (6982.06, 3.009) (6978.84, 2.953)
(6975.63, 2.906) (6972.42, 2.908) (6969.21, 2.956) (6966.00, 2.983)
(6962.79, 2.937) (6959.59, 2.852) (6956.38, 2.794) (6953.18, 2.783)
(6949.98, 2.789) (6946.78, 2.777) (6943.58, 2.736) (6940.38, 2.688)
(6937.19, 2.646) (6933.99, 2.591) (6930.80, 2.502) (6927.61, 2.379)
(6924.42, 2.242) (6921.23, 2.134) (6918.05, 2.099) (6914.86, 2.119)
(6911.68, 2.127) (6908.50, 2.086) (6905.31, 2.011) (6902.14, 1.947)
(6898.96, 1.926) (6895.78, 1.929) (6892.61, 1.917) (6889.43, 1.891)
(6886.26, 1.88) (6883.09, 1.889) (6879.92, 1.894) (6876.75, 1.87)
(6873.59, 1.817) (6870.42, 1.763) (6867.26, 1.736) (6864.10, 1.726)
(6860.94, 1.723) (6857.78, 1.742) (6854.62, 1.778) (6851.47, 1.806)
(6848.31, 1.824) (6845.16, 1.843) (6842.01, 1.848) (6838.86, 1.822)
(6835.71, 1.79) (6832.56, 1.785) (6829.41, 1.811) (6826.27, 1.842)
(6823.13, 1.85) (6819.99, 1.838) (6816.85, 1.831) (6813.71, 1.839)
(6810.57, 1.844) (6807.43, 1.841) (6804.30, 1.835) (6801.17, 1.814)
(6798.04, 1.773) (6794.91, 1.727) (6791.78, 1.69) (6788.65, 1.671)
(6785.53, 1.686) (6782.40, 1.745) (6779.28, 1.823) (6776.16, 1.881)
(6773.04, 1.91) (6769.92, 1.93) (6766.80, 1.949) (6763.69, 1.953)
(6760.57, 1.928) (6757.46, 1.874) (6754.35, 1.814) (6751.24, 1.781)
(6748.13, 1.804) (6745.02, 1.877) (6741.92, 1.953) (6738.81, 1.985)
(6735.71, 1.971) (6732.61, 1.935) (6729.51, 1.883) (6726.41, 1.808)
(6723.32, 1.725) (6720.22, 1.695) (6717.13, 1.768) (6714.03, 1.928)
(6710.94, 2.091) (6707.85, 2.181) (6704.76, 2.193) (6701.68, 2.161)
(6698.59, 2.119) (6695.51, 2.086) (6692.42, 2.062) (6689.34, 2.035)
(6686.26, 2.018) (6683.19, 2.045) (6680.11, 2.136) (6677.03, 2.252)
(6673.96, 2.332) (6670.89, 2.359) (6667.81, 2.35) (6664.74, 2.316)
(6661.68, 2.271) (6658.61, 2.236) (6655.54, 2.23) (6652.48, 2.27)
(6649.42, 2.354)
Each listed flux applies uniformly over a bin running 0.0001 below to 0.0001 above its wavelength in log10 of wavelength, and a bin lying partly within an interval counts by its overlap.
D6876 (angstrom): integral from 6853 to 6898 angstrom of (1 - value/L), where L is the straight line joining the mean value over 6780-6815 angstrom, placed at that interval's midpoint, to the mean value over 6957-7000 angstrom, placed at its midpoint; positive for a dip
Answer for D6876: 9.1 angstrom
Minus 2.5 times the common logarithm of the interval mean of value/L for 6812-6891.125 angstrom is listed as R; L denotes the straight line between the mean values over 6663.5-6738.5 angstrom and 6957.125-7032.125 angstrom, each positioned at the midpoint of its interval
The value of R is 0.39 mag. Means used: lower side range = 2.06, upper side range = 3.12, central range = 1.82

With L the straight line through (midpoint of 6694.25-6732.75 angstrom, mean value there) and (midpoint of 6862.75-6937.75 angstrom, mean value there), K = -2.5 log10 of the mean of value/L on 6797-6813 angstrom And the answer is 0.10 mag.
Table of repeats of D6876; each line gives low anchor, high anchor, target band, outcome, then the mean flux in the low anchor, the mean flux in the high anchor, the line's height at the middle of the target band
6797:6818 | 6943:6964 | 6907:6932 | 3.6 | 1.83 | 2.81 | 2.58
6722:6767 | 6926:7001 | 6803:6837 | 5.9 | 1.88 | 2.85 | 2.21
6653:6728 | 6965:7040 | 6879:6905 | 8.4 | 2.1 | 3.22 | 2.83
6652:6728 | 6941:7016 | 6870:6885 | 4.6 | 2.1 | 2.97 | 2.67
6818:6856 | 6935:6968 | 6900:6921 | 3.3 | 1.82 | 2.8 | 2.45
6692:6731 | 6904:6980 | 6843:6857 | 3.2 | 1.97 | 2.58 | 2.34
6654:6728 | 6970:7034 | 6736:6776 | 7.3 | 2.1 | 3.18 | 2.33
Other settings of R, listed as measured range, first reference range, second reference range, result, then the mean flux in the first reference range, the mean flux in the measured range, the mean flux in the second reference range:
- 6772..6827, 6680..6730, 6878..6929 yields 0.12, 1.99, 1.8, 2.03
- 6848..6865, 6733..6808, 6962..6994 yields 0.29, 1.84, 1.76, 2.98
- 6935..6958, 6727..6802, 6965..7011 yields 0.03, 1.85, 2.74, 3.03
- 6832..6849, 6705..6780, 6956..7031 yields 0.29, 1.9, 1.82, 3.11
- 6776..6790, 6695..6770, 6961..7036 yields 0.23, 1.93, 1.75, 3.17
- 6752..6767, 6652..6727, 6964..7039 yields 0.24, 2.11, 1.89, 3.21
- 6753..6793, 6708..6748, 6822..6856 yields 0.02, 1.89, 1.84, 1.82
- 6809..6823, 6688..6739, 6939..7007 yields 0.27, 1.98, 1.84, 2.93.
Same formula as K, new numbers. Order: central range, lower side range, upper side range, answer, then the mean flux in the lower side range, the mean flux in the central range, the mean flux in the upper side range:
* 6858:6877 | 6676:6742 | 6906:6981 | 0.34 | 2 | 1.76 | 2.6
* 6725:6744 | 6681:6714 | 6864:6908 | 0.07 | 2.09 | 1.92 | 1.88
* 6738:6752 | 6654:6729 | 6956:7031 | 0.21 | 2.1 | 1.88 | 3.11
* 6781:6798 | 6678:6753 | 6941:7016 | 0.30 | 1.97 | 1.71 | 2.97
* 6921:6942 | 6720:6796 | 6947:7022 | 0.11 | 1.84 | 2.48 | 3.02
